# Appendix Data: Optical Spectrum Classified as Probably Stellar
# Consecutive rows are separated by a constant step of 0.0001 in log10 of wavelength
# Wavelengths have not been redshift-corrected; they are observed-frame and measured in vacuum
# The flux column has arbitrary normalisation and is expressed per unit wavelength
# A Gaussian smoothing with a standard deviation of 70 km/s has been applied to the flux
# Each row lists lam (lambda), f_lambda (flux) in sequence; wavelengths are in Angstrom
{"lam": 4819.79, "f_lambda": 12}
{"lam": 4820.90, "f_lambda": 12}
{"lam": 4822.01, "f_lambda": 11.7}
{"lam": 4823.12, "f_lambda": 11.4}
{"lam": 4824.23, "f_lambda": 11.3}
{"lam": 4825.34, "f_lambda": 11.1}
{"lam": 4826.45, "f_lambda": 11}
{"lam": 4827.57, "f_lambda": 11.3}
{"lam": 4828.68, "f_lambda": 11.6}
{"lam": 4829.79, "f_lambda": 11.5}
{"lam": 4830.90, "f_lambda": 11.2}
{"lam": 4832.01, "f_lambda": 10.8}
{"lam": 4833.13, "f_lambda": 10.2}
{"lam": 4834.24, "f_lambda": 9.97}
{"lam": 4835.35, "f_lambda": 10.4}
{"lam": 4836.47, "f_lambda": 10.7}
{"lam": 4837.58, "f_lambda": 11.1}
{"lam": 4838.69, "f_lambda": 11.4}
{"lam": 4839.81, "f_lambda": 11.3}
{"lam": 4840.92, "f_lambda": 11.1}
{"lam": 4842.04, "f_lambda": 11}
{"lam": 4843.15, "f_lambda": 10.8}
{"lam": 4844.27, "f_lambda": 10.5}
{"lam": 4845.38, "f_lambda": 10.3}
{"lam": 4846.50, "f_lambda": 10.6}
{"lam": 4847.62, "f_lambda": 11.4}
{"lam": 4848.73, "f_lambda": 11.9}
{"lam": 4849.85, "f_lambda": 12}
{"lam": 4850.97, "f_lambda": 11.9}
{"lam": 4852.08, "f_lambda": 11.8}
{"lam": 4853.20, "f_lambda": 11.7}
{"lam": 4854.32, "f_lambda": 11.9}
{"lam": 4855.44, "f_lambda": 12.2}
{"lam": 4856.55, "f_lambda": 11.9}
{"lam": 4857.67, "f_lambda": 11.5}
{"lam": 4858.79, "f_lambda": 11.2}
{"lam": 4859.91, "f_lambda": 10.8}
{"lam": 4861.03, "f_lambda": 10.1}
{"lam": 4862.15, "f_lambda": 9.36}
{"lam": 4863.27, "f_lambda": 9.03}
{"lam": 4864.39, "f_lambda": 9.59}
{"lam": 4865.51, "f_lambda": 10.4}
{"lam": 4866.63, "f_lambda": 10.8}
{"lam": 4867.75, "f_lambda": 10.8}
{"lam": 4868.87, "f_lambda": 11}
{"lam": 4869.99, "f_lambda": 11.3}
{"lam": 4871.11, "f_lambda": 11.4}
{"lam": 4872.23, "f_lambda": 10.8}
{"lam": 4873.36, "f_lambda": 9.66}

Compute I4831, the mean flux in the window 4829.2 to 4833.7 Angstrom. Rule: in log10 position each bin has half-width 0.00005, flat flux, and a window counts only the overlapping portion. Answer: 10.9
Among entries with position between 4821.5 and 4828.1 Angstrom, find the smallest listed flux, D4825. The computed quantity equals 11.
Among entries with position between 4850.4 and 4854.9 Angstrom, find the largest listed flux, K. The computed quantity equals 11.9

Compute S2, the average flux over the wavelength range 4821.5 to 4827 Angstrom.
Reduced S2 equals 11.3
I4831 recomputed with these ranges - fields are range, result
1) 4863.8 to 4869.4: 10.5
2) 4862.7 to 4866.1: 9.68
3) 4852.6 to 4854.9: 11.8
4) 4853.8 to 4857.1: 12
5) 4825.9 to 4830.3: 11.3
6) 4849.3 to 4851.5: 11.9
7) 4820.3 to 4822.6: 11.8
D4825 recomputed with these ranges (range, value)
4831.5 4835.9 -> 9.97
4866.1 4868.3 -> 10.8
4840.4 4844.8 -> 10.5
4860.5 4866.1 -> 9.03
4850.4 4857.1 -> 11.7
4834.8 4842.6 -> 10.4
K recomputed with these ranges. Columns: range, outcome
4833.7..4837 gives 10.7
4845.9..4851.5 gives 12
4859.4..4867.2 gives 10.8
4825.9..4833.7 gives 11.6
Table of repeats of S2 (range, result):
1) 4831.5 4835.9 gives 10.3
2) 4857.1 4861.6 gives 10.9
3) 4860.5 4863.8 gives 9.49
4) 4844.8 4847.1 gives 10.5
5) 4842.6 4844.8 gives 10.6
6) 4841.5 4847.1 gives 10.6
